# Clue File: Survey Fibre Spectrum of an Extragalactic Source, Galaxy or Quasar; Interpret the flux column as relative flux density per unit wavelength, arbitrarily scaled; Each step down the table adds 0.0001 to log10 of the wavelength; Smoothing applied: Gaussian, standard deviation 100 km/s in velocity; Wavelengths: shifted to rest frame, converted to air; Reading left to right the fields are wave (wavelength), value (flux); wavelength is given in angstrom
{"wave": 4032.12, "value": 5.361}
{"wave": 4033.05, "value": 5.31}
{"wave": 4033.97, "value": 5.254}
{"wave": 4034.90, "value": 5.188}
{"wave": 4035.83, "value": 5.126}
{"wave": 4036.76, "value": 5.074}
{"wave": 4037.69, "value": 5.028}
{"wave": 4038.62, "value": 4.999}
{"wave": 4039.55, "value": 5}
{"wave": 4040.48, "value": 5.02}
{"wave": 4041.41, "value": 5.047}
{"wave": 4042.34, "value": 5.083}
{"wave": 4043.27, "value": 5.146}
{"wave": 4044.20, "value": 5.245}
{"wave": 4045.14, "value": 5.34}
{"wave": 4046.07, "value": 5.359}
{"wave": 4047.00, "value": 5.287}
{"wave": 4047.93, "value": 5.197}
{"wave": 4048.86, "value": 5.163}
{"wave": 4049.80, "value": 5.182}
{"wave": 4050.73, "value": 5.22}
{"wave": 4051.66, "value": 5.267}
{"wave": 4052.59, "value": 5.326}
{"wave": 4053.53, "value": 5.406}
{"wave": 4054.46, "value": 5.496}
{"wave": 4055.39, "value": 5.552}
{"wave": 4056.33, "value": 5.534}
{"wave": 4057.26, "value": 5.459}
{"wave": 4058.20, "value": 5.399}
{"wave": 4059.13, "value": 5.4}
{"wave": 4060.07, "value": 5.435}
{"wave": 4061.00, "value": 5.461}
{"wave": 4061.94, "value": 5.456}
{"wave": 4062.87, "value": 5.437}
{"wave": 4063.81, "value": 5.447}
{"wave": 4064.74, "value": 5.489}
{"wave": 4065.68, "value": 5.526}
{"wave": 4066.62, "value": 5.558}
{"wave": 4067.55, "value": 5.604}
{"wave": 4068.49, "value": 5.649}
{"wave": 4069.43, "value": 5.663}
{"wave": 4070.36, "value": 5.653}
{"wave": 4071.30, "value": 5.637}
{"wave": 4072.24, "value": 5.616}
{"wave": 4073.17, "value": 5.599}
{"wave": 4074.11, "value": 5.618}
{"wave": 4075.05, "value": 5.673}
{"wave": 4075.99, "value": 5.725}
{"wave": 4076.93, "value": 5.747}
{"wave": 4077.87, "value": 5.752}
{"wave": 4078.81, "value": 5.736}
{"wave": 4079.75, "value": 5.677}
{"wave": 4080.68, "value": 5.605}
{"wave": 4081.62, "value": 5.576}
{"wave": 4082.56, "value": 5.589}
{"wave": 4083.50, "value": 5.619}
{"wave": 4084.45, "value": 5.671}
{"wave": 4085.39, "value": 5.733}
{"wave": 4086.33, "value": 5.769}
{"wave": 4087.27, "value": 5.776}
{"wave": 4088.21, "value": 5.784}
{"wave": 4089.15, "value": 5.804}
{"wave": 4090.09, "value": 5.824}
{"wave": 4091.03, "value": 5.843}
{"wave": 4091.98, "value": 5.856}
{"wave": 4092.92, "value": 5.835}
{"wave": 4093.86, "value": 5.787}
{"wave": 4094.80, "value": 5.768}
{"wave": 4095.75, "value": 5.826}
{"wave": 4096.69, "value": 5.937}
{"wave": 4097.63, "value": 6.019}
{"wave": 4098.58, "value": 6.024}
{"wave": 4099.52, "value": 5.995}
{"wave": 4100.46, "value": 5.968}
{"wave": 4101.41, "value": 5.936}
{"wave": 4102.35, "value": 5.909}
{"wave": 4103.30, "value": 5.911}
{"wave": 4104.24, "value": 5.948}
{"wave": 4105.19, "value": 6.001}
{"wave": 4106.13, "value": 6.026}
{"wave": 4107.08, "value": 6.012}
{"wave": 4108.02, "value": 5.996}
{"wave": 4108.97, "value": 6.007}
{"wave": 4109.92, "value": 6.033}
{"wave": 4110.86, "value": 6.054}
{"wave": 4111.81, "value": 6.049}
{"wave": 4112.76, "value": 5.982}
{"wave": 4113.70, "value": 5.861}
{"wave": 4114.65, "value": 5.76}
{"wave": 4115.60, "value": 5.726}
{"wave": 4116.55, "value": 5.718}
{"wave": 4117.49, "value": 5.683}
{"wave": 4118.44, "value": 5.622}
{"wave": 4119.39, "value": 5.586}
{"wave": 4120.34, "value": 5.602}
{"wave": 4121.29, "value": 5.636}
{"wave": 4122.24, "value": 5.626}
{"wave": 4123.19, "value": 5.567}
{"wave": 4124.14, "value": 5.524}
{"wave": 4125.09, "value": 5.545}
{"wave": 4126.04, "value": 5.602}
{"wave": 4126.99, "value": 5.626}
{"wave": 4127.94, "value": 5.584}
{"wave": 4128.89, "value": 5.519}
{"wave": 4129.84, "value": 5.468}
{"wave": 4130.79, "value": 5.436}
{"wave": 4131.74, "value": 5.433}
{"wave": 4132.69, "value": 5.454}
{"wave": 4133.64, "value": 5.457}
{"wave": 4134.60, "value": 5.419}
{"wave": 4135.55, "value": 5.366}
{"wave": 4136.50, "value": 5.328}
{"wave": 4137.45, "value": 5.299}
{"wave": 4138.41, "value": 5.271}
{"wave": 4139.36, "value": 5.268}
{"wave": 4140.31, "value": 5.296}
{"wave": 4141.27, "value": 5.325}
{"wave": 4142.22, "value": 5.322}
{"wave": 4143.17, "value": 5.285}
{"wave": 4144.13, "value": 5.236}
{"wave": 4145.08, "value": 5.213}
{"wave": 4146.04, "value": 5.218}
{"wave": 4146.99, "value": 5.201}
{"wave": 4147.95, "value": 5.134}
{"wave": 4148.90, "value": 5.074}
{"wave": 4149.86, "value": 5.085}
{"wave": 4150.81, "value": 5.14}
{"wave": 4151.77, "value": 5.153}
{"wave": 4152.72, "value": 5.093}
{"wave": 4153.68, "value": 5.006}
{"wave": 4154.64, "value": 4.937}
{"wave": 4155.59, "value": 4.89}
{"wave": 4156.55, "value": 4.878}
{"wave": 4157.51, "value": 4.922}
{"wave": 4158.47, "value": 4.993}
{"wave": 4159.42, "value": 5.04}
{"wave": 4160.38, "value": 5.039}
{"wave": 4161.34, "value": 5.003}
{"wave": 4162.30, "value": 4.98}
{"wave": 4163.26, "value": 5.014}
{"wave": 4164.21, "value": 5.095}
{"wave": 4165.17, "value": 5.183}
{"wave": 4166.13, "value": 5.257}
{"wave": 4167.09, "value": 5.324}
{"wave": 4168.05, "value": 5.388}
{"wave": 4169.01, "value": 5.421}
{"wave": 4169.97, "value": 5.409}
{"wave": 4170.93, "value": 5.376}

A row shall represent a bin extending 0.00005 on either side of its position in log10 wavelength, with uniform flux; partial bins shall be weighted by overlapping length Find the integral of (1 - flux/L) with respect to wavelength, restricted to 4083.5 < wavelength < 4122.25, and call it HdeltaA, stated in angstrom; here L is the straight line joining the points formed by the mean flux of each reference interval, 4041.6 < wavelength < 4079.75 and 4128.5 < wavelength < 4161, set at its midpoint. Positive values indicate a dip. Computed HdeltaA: -3.74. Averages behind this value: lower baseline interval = 5.46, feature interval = 5.85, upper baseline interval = 5.21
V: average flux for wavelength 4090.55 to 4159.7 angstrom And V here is 5.55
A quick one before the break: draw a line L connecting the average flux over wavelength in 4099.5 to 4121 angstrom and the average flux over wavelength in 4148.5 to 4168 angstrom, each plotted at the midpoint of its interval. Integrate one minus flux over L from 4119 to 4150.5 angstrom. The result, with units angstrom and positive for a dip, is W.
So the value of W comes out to 0.4 angstrom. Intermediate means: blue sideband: 5.88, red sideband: 5.06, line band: 5.39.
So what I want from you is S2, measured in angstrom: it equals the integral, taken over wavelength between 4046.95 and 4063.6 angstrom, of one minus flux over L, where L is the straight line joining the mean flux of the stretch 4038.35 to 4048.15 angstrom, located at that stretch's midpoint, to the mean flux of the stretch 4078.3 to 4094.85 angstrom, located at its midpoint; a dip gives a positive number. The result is -0.2 angstrom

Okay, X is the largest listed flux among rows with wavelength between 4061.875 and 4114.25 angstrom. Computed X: 6.054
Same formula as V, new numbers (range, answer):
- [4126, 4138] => 5.45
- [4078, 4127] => 5.8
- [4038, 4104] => 5.57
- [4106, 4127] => 5.77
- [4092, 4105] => 5.91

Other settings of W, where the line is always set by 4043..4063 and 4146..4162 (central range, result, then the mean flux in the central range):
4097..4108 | -1.6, 5.98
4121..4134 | -1.0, 5.54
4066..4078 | -0.8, 5.65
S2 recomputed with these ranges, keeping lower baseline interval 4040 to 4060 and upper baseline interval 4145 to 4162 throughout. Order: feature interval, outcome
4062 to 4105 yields -4.30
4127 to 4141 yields -0.85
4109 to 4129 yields -2.29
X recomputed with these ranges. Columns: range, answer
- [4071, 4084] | 5.752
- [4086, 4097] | 5.937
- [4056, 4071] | 5.663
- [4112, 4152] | 5.982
